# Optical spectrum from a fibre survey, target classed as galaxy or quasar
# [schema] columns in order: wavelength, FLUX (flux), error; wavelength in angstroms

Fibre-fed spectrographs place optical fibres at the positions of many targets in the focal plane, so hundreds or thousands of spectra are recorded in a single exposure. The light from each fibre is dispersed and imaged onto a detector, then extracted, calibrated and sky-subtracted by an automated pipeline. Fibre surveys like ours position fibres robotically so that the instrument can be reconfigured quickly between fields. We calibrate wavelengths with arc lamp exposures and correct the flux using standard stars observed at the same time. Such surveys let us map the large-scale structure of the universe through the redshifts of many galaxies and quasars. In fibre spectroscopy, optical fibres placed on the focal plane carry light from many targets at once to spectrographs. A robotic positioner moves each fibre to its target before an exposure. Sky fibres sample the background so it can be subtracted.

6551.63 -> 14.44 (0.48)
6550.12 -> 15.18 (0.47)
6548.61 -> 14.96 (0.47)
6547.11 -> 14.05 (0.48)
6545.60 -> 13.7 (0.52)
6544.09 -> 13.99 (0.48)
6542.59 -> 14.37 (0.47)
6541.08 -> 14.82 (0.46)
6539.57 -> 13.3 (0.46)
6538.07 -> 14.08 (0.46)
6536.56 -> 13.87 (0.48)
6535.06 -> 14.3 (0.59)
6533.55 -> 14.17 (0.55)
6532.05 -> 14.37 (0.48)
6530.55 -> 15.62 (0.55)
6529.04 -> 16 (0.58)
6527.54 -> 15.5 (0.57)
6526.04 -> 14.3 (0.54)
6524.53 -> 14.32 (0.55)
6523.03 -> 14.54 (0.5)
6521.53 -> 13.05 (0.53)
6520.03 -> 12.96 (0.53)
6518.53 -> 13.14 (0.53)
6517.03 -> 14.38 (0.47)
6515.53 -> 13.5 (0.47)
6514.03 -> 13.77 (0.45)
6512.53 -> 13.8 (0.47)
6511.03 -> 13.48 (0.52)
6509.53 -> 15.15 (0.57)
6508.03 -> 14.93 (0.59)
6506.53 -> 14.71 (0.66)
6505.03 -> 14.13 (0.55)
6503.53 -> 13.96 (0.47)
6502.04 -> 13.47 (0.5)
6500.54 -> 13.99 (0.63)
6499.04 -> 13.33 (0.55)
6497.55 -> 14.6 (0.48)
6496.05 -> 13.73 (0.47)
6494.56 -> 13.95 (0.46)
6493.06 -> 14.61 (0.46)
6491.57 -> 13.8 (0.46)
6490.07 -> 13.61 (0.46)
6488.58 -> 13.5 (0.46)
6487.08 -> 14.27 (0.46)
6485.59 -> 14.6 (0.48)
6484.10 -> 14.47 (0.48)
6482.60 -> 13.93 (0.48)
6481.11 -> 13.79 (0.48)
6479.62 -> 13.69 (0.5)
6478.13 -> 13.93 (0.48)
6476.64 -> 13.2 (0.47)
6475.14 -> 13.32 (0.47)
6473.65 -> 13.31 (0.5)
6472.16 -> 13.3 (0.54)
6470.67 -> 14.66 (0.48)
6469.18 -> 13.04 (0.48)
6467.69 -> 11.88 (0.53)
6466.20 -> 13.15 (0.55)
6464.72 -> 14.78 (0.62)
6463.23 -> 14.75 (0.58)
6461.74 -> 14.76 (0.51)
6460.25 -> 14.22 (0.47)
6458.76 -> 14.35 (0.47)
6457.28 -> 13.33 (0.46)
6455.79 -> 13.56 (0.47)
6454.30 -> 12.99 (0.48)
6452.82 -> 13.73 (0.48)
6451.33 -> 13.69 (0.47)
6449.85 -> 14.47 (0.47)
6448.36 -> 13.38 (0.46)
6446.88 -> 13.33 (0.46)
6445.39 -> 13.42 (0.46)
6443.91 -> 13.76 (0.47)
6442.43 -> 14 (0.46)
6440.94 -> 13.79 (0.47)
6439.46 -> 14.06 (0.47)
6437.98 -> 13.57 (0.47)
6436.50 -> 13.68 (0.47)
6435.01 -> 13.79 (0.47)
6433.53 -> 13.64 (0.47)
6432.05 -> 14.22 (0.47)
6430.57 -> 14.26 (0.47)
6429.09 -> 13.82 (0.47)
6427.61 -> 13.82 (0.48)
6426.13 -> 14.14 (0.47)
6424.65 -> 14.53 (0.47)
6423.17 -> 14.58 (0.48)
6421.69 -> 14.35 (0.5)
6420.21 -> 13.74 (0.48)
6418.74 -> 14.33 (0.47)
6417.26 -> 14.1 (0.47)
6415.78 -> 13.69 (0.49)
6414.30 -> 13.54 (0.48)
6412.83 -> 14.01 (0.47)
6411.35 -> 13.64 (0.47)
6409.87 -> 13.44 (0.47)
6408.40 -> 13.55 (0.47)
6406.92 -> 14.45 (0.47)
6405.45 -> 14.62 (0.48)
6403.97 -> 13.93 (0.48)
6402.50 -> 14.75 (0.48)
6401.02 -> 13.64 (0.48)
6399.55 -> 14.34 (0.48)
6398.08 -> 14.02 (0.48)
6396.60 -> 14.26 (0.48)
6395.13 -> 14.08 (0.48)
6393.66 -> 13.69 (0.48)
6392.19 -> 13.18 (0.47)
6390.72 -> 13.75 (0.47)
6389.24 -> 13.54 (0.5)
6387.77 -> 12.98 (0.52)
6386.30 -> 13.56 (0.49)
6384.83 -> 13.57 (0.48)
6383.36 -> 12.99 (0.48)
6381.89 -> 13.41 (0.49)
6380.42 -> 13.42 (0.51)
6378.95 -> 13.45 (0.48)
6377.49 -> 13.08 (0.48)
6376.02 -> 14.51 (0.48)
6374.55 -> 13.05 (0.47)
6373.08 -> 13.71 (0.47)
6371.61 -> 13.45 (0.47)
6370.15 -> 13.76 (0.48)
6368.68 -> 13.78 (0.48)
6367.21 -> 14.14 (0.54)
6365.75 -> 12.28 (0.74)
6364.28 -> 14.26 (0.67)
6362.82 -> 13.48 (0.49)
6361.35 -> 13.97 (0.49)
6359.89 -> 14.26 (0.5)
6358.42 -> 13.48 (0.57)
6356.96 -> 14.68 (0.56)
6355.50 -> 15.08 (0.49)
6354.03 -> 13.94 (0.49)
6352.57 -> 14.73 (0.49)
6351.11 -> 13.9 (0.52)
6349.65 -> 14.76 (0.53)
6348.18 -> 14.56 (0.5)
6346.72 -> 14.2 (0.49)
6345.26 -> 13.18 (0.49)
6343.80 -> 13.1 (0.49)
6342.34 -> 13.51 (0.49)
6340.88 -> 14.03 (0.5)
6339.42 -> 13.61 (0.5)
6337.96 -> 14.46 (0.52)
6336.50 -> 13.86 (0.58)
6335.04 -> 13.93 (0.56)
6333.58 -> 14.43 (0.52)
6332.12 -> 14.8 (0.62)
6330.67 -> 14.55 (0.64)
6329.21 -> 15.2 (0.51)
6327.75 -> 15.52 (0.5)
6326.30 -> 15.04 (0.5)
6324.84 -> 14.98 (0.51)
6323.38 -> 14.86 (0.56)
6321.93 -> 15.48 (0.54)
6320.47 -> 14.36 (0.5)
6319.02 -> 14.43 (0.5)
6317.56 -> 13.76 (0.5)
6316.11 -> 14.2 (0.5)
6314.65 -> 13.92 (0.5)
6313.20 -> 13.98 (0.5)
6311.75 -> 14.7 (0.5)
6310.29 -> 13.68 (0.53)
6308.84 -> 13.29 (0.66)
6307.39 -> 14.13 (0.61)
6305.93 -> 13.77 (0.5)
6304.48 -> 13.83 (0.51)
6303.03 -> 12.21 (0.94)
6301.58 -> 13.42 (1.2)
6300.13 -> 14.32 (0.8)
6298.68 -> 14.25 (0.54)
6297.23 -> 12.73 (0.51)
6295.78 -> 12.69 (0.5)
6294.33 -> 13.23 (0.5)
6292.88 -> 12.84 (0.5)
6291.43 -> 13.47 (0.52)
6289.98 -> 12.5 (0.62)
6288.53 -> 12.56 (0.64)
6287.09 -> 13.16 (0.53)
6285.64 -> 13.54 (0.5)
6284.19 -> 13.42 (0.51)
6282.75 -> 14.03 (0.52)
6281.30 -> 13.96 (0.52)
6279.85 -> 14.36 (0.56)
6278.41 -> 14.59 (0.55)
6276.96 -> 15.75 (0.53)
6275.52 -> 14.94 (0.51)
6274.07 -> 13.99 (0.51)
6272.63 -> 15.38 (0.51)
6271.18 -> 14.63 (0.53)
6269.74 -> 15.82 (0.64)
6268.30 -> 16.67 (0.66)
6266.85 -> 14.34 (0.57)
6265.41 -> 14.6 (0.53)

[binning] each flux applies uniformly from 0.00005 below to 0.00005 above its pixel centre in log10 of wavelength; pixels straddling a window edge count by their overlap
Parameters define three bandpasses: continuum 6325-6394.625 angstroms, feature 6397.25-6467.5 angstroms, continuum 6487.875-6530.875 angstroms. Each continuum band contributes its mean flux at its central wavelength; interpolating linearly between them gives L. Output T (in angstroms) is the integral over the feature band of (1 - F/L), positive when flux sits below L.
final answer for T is 0.4 angstroms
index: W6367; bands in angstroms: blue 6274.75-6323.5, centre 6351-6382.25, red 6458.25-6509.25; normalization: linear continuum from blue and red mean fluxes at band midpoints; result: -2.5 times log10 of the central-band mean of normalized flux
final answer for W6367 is 0.00 mag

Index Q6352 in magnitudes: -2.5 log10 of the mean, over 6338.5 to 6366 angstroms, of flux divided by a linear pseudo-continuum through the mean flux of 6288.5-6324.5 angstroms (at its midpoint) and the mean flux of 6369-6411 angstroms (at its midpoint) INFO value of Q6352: -0.02 mag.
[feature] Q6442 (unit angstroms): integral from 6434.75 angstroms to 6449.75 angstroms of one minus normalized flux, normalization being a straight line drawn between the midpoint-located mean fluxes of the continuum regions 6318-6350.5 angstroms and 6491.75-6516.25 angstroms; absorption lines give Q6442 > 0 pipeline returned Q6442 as 0.5 angstroms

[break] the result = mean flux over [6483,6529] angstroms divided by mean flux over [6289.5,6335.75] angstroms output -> 1.0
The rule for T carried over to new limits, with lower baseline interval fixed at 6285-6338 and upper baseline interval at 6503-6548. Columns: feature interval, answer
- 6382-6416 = 0.6 angstroms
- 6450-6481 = 1.0 angstroms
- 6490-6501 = 0.2 angstroms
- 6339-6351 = 0.1 angstroms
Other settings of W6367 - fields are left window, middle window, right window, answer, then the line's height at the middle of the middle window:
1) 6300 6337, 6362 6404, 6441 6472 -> 0.03 mag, 14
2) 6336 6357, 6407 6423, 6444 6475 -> 0.00 mag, 13.9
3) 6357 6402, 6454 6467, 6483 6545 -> 0.00 mag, 14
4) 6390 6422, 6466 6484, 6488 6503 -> 0.03 mag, 13.9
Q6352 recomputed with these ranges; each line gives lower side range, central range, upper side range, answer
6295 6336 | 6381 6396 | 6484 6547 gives 0.05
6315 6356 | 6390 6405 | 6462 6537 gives 0.02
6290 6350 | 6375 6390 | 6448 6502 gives 0.04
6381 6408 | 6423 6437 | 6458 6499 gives -0.01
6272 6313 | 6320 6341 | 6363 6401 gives -0.07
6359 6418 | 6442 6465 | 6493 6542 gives 0.00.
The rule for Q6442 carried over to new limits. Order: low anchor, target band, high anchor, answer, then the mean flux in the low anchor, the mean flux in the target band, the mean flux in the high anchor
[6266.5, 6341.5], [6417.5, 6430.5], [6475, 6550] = 0.0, 14.1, 14.2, 14.1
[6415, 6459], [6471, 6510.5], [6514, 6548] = 0.2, 13.9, 14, 14.2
